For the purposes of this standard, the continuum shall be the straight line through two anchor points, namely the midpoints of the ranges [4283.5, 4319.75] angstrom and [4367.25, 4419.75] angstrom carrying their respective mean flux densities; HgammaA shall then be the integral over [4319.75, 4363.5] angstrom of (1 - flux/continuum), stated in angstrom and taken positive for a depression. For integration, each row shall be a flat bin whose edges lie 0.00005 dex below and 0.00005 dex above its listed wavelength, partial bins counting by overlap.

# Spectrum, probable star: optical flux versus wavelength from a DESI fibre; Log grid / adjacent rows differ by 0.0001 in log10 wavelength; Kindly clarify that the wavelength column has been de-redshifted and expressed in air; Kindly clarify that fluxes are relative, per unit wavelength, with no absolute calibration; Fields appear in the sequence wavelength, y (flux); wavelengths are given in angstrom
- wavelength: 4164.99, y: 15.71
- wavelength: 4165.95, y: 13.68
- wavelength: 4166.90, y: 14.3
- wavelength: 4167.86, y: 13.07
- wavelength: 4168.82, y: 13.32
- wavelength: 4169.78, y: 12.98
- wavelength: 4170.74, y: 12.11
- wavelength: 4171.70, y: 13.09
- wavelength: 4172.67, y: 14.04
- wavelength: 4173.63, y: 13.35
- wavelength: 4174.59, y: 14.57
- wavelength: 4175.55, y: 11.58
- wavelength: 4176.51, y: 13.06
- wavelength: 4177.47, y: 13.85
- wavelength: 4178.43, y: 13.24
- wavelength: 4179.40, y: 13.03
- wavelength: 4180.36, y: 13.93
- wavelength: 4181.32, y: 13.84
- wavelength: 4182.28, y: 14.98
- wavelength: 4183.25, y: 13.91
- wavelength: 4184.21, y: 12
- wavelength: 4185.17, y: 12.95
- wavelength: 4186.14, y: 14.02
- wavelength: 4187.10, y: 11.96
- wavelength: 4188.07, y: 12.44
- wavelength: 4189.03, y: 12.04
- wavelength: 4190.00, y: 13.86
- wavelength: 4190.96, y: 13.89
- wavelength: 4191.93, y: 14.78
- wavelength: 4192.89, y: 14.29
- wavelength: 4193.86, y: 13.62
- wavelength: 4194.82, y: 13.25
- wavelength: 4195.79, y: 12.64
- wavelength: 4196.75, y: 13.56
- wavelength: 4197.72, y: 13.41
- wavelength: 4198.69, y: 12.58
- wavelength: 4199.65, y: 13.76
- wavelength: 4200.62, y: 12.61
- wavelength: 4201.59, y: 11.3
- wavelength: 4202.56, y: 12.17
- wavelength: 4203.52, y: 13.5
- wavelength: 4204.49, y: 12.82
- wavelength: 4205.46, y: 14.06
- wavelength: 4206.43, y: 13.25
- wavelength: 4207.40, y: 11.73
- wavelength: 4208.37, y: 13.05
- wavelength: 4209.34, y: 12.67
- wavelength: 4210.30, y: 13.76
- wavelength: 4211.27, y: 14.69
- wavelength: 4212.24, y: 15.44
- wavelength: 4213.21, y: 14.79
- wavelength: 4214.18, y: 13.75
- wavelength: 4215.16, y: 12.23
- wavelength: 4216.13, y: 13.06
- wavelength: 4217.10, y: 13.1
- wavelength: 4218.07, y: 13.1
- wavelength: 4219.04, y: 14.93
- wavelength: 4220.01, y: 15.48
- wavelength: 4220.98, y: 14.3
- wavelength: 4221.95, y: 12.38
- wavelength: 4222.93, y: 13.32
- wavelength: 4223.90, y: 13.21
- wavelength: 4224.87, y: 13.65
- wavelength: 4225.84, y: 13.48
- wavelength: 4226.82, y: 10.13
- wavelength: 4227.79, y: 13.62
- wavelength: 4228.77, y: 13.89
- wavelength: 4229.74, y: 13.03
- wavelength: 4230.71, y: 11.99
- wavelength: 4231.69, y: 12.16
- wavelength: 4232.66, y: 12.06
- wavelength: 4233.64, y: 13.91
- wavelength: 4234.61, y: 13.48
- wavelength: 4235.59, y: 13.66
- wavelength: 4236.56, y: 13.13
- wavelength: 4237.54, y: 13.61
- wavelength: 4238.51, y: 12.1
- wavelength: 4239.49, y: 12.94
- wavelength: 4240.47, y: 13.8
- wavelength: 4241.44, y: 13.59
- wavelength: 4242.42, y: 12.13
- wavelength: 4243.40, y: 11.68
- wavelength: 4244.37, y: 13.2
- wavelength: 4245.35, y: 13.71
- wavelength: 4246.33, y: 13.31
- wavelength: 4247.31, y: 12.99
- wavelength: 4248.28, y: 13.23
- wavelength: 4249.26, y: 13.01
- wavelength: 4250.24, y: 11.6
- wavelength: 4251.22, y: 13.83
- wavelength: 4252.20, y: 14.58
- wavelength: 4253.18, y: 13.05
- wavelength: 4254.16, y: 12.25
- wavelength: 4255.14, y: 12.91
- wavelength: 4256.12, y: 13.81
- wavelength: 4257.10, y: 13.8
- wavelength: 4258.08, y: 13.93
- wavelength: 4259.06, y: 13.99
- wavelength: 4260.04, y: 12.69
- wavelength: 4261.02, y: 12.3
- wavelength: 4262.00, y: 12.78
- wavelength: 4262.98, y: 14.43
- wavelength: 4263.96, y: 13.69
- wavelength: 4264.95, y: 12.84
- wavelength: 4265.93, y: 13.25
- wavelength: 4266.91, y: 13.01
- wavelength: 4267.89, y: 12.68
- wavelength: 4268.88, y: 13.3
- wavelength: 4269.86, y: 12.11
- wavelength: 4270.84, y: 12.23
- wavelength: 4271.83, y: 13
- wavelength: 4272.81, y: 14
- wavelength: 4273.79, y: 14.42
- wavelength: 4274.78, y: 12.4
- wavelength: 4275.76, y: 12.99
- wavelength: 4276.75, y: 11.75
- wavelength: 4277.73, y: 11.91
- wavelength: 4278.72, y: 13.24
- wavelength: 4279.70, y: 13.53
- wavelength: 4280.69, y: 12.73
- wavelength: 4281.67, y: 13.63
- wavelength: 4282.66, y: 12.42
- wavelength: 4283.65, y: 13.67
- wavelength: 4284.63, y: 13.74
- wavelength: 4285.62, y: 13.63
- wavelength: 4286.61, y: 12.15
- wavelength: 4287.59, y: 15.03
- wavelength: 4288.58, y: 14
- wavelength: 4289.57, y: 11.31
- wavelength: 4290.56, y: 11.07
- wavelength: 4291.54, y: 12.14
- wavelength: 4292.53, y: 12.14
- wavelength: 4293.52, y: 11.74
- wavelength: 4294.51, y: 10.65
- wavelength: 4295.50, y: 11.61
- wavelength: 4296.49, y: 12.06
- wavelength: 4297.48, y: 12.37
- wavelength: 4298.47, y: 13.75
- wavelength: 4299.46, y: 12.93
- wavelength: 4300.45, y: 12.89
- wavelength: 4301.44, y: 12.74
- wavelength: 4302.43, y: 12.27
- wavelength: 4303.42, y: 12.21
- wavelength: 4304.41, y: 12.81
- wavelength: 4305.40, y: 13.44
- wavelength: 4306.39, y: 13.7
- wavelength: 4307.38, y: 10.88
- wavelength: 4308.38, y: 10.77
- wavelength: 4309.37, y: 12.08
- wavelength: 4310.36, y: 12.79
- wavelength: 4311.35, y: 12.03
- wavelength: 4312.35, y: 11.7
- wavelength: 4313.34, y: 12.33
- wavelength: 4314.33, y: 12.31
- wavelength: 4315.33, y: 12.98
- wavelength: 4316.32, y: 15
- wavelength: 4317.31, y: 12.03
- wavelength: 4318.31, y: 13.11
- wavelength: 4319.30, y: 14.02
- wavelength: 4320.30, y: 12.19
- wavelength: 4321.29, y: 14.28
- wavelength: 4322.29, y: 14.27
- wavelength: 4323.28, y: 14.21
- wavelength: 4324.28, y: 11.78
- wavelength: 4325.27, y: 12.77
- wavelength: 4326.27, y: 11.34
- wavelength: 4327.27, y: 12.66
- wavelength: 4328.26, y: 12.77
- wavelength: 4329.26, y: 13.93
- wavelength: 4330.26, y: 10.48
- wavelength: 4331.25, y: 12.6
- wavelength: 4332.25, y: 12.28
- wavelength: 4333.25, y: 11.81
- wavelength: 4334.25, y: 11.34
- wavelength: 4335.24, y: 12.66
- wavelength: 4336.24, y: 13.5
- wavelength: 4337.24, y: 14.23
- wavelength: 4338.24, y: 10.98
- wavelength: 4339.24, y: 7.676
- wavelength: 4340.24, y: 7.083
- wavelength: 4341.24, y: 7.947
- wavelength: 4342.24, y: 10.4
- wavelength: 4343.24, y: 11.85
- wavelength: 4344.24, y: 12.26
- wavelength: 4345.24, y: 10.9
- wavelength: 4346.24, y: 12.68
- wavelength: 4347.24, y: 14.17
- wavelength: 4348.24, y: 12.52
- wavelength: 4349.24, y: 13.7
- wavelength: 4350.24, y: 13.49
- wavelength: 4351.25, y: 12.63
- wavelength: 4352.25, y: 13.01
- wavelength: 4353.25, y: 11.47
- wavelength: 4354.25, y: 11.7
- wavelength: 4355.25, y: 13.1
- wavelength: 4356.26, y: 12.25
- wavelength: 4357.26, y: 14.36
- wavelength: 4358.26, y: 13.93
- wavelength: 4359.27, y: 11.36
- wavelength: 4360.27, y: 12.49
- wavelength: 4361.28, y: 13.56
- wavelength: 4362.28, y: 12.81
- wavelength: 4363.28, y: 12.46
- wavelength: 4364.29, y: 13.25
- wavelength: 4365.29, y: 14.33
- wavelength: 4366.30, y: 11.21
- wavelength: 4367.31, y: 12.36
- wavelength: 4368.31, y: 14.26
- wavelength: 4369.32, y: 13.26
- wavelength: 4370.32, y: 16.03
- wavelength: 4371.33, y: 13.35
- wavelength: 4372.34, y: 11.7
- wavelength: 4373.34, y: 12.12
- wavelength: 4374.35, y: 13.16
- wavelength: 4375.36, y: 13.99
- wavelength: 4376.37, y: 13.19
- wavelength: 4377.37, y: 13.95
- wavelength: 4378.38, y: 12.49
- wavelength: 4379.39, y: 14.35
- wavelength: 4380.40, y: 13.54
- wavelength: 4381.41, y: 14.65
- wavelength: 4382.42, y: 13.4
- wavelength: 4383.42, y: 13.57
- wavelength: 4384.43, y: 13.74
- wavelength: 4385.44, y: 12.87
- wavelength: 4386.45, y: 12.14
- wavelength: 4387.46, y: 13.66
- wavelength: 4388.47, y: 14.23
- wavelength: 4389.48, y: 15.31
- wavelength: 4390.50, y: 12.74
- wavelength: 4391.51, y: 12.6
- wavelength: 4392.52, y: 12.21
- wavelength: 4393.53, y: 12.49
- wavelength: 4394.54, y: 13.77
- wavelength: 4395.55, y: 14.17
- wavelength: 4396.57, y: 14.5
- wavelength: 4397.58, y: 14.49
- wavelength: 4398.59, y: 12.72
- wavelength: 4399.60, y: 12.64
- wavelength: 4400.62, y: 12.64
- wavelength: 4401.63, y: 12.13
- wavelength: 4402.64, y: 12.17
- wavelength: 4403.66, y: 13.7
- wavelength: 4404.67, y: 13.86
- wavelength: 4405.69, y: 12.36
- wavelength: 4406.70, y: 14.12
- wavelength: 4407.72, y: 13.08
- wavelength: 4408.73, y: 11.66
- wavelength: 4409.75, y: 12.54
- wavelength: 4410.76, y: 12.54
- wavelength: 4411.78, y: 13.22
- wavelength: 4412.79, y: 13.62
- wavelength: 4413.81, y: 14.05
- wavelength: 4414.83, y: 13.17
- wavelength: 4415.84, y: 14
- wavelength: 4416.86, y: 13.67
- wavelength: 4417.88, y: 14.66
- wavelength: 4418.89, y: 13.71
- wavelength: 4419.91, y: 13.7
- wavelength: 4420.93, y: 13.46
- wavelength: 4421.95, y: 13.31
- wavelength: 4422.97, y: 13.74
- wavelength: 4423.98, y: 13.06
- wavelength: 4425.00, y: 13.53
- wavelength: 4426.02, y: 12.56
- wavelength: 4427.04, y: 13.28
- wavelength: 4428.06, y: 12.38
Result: 2.2 angstrom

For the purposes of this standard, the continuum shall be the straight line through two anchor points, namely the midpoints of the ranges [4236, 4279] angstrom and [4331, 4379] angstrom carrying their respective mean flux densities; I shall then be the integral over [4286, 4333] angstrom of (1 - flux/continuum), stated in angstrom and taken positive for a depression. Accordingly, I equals 0.7 angstrom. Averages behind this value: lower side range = 13.1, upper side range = 12.5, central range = 12.6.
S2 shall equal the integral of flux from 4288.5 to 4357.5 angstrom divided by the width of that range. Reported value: 12.3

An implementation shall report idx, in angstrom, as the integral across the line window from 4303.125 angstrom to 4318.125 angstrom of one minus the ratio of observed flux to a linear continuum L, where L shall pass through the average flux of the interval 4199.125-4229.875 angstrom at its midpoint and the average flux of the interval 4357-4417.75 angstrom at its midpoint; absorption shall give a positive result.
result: 0.9 angstrom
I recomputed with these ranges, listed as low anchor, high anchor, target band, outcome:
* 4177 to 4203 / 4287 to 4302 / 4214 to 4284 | -1.8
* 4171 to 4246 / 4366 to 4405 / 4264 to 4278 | 0.4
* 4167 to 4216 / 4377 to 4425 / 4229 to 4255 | 0.6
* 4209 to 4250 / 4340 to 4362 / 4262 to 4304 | 0.0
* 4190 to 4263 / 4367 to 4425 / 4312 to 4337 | 1.1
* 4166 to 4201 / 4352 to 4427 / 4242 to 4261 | 0.3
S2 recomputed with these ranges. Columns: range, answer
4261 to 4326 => 12.8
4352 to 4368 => 12.7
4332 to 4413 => 12.8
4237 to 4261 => 13.1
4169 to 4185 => 13.3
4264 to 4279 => 12.9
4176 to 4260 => 13.3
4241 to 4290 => 13.1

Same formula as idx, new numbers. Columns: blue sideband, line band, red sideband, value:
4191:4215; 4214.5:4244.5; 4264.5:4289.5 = 0.37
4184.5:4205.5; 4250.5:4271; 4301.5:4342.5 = -0.91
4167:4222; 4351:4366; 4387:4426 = 0.58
